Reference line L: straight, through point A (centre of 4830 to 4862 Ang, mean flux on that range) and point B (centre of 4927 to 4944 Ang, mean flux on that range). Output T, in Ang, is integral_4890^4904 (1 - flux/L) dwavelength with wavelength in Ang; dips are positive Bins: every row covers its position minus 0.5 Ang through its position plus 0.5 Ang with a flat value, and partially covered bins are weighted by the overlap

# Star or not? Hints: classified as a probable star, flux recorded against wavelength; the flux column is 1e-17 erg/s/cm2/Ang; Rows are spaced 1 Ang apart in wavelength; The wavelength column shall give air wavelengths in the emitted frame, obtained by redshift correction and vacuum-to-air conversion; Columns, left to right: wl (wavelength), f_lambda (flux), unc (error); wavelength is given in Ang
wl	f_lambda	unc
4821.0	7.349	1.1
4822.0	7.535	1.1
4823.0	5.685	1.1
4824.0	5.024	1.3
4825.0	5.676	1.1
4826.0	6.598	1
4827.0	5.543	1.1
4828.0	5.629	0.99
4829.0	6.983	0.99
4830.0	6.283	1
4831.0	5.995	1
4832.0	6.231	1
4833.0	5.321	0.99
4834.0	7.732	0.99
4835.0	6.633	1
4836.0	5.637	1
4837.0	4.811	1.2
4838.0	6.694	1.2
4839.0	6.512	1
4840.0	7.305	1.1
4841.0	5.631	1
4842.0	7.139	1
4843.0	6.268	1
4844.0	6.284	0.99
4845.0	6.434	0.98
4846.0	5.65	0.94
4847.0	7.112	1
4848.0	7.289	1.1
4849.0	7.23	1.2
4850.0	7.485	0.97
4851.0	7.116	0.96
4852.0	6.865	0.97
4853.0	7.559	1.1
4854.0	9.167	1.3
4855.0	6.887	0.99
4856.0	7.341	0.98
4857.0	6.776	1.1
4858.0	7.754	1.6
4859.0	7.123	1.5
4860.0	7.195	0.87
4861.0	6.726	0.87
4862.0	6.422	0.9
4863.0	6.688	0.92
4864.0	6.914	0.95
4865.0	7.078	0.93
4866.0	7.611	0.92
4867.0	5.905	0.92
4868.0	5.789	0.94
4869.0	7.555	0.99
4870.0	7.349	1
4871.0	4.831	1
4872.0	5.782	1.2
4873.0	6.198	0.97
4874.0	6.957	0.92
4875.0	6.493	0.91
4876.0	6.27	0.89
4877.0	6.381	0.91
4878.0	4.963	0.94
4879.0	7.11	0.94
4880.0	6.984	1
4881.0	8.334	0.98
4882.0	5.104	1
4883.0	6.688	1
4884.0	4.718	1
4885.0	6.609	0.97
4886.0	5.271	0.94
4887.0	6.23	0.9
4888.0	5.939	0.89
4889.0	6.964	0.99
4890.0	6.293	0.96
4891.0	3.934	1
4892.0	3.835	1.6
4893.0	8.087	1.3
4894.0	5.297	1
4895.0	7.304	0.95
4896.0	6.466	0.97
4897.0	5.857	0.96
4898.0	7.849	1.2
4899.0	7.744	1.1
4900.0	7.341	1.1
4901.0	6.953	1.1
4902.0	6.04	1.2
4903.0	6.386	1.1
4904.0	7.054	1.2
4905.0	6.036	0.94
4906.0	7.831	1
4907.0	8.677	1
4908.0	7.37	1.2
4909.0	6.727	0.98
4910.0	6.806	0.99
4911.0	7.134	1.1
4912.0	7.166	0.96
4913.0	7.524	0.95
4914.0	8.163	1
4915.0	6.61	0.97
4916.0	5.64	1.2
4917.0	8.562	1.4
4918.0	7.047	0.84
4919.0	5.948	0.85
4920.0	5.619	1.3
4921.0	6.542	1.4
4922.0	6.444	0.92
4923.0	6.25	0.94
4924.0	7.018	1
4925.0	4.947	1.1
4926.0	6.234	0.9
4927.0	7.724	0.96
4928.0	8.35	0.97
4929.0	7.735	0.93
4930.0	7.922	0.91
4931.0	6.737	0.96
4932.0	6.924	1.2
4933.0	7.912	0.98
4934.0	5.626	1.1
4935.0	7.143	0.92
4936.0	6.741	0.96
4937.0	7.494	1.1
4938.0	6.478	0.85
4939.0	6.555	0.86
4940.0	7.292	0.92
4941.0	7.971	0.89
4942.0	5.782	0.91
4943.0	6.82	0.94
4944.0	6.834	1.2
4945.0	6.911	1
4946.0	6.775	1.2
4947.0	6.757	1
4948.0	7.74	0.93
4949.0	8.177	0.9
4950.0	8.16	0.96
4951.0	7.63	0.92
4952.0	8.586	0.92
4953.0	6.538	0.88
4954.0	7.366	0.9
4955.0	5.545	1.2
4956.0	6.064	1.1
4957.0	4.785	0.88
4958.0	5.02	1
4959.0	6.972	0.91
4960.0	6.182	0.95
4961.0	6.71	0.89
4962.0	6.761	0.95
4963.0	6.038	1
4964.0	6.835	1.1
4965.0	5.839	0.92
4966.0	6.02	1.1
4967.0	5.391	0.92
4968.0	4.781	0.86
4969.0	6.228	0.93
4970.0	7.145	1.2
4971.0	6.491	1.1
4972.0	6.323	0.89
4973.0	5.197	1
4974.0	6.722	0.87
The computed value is 1.1 Ang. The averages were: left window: 6.76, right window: 7.1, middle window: 6.41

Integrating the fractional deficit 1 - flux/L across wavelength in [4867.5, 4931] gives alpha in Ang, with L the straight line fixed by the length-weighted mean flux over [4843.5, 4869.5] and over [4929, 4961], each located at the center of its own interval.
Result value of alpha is 3.0 Ang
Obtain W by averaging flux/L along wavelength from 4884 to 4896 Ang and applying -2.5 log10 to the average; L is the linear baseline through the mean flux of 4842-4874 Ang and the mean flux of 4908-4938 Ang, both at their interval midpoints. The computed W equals 0.16 mag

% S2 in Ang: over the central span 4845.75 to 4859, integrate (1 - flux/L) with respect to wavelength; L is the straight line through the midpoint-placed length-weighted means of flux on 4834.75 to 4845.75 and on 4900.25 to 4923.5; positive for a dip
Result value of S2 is -1.8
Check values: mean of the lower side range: 6.28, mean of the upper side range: 6.9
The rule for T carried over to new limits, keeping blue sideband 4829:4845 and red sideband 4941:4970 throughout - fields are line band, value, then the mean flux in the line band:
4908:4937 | -1.8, 6.92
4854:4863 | -1.1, 7.13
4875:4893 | 1.0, 6.05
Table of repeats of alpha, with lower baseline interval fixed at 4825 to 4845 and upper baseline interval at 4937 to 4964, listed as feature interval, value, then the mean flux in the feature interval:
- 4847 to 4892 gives -1.33 Ang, 6.61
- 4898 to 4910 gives -0.98 Ang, 7.12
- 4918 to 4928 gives 0.35 Ang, 6.44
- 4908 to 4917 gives -0.62 Ang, 7.08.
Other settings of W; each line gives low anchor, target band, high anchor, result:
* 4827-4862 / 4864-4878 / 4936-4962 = 0.05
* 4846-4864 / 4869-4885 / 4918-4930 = 0.11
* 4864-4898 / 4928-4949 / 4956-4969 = -0.17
